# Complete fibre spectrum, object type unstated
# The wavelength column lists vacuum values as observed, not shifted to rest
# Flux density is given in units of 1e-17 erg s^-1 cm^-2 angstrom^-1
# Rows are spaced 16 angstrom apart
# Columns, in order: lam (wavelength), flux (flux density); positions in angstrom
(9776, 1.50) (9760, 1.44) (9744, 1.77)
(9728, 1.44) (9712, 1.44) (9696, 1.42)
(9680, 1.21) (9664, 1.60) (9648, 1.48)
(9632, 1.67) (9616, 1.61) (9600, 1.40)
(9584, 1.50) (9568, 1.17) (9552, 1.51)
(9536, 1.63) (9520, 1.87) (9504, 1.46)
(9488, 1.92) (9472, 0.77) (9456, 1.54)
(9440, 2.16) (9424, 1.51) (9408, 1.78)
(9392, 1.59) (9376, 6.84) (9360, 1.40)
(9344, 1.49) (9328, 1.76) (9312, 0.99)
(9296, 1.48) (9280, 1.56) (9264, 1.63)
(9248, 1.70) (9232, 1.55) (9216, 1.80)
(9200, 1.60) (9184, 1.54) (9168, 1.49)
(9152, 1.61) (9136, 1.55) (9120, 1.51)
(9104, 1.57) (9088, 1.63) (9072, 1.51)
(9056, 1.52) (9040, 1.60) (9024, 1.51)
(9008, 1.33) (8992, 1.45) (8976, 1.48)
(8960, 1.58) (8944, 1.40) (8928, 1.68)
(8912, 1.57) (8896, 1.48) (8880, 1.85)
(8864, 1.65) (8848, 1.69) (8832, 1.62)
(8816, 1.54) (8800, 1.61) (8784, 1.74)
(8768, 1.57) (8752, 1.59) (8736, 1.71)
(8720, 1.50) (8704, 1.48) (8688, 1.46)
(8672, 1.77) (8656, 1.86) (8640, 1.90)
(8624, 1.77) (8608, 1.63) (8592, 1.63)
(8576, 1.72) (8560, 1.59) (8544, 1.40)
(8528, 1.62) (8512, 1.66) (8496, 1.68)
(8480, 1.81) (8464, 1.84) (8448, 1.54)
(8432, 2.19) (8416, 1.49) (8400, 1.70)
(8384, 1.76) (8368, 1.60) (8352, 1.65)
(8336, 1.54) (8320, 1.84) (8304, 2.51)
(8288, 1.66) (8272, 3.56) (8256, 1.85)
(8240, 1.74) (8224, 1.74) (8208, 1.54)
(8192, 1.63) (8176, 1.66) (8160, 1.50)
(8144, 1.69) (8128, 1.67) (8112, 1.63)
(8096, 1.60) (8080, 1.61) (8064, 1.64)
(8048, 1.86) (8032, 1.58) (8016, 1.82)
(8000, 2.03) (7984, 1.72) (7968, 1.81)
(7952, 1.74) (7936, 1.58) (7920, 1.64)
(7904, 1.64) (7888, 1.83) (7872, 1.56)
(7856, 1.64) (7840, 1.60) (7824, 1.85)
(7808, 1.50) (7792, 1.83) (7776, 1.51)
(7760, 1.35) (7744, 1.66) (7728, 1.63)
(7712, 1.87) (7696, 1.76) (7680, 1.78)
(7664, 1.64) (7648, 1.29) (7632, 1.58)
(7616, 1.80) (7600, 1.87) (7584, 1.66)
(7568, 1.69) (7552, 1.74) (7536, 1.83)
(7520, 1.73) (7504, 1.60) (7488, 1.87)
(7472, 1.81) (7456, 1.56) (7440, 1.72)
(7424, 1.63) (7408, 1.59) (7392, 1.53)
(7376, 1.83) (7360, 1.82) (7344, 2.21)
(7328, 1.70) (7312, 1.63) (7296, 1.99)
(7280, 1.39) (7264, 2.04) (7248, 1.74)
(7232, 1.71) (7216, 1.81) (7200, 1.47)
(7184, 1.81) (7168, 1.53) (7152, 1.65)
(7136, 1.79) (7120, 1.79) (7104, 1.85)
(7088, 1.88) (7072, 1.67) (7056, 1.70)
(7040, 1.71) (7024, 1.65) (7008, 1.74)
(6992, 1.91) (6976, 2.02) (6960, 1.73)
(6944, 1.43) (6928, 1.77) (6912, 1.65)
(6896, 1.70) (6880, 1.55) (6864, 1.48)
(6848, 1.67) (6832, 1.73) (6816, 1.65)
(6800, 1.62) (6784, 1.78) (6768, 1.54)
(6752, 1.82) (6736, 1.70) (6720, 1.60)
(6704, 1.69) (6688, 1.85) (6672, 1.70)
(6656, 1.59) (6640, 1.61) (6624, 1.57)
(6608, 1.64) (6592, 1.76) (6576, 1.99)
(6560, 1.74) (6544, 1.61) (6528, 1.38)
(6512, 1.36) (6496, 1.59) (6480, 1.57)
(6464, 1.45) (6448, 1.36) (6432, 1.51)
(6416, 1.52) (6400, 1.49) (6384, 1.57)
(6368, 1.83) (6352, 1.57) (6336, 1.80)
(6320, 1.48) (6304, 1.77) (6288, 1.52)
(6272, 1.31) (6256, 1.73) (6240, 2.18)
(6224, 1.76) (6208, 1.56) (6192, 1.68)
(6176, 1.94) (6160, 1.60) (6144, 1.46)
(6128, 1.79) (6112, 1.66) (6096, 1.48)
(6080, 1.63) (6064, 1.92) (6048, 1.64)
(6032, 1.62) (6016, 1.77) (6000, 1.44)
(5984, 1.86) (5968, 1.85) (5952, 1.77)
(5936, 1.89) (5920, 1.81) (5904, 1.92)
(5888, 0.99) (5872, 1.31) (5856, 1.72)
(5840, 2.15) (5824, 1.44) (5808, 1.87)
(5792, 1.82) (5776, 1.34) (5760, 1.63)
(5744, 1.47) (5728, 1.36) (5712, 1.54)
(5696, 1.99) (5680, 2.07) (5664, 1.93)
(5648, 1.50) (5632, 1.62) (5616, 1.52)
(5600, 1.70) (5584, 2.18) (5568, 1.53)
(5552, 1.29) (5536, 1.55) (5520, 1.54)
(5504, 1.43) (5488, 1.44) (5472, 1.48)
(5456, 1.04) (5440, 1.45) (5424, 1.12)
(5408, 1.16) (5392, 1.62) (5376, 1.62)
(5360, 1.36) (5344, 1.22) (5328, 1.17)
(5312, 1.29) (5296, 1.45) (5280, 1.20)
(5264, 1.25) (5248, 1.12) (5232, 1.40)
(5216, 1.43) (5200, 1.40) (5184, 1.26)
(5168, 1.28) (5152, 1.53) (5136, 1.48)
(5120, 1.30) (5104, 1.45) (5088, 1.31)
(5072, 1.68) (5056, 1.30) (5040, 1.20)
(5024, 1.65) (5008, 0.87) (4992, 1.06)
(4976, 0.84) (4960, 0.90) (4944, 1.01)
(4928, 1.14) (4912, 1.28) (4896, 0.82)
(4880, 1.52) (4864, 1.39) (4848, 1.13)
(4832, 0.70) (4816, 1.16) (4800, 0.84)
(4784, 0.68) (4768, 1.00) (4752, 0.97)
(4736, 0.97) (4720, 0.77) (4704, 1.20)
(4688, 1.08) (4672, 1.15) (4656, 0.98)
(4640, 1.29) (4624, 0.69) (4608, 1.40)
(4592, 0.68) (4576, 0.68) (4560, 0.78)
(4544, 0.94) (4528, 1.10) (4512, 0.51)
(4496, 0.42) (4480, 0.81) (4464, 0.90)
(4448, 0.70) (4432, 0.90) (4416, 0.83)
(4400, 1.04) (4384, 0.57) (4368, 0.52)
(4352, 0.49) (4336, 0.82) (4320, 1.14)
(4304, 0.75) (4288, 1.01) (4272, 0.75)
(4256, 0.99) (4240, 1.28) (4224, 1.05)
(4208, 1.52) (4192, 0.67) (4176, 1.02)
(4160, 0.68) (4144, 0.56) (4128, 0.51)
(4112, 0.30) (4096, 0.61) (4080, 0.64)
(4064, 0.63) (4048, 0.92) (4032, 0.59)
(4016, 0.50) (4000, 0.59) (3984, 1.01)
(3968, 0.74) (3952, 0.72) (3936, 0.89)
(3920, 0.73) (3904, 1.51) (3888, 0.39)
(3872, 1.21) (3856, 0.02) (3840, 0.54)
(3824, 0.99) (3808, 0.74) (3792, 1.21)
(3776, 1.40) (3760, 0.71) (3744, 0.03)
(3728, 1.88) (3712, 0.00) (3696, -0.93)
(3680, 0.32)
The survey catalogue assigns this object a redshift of 0.260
